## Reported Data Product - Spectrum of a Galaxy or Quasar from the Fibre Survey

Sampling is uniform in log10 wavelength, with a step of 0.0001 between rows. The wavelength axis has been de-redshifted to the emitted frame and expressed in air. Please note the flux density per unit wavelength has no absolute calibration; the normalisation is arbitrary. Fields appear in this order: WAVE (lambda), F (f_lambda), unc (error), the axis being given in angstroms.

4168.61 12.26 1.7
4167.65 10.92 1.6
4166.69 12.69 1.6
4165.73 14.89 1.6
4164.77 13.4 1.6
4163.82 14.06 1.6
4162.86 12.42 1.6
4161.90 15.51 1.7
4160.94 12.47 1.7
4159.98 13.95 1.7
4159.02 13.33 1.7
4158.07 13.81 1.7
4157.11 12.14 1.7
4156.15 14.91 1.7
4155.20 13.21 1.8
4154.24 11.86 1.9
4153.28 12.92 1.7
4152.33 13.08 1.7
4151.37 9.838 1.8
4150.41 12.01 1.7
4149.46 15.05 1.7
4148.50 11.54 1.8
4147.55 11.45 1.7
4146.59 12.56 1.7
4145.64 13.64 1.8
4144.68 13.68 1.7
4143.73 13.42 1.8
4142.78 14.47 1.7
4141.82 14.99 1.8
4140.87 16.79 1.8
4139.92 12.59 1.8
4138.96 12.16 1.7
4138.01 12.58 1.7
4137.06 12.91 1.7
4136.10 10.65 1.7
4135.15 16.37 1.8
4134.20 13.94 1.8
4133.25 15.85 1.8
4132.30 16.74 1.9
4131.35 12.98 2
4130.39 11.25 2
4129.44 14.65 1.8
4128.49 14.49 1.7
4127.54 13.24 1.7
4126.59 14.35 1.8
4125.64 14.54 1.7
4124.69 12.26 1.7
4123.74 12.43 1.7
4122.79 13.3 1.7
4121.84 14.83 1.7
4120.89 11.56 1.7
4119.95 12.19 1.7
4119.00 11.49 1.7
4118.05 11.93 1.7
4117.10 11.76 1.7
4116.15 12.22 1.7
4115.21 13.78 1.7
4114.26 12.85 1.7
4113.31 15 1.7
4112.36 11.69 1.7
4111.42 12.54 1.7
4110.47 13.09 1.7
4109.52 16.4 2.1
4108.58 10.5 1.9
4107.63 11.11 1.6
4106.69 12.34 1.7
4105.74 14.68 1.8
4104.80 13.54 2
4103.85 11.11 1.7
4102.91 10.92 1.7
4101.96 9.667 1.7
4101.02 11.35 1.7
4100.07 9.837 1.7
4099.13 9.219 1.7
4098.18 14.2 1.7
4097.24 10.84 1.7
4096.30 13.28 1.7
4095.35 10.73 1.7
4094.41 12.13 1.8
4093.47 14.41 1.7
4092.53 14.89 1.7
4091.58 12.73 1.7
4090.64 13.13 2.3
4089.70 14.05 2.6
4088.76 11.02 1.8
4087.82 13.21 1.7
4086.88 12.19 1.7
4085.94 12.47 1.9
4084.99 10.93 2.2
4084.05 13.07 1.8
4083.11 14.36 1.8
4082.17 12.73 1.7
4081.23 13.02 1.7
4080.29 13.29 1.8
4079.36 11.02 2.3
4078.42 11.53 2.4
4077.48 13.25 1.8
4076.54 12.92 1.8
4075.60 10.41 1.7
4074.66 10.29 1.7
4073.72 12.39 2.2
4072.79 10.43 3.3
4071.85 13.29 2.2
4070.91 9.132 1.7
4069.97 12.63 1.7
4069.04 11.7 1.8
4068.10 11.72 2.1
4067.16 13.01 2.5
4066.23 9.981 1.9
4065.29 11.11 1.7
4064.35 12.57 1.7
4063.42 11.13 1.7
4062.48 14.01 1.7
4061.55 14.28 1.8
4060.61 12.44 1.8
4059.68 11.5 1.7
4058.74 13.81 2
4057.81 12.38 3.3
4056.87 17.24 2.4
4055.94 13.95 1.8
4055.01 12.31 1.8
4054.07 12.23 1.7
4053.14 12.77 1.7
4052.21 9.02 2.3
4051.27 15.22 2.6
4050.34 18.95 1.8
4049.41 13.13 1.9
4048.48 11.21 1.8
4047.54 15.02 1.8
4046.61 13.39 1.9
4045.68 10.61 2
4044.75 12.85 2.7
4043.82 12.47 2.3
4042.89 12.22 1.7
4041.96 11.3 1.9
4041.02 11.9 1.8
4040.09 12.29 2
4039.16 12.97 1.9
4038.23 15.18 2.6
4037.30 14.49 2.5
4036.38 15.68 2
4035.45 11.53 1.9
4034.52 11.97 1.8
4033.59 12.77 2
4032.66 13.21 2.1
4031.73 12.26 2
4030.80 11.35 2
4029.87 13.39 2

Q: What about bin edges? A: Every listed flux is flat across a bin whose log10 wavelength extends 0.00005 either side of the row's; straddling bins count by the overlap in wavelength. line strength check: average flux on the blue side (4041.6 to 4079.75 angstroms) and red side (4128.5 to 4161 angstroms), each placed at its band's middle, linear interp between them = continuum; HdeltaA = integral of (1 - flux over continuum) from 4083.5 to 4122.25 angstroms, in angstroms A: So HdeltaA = 1.5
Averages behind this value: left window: 12.5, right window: 13.4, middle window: 12.4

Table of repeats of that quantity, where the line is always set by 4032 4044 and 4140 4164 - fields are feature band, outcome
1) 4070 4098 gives 1.6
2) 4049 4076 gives 1.0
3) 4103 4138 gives 0.1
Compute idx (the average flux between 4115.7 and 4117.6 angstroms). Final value 12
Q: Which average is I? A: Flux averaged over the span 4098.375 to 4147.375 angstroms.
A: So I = 13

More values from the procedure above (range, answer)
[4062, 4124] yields 12.3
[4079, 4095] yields 12.9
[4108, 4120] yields 12.7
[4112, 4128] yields 12.9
